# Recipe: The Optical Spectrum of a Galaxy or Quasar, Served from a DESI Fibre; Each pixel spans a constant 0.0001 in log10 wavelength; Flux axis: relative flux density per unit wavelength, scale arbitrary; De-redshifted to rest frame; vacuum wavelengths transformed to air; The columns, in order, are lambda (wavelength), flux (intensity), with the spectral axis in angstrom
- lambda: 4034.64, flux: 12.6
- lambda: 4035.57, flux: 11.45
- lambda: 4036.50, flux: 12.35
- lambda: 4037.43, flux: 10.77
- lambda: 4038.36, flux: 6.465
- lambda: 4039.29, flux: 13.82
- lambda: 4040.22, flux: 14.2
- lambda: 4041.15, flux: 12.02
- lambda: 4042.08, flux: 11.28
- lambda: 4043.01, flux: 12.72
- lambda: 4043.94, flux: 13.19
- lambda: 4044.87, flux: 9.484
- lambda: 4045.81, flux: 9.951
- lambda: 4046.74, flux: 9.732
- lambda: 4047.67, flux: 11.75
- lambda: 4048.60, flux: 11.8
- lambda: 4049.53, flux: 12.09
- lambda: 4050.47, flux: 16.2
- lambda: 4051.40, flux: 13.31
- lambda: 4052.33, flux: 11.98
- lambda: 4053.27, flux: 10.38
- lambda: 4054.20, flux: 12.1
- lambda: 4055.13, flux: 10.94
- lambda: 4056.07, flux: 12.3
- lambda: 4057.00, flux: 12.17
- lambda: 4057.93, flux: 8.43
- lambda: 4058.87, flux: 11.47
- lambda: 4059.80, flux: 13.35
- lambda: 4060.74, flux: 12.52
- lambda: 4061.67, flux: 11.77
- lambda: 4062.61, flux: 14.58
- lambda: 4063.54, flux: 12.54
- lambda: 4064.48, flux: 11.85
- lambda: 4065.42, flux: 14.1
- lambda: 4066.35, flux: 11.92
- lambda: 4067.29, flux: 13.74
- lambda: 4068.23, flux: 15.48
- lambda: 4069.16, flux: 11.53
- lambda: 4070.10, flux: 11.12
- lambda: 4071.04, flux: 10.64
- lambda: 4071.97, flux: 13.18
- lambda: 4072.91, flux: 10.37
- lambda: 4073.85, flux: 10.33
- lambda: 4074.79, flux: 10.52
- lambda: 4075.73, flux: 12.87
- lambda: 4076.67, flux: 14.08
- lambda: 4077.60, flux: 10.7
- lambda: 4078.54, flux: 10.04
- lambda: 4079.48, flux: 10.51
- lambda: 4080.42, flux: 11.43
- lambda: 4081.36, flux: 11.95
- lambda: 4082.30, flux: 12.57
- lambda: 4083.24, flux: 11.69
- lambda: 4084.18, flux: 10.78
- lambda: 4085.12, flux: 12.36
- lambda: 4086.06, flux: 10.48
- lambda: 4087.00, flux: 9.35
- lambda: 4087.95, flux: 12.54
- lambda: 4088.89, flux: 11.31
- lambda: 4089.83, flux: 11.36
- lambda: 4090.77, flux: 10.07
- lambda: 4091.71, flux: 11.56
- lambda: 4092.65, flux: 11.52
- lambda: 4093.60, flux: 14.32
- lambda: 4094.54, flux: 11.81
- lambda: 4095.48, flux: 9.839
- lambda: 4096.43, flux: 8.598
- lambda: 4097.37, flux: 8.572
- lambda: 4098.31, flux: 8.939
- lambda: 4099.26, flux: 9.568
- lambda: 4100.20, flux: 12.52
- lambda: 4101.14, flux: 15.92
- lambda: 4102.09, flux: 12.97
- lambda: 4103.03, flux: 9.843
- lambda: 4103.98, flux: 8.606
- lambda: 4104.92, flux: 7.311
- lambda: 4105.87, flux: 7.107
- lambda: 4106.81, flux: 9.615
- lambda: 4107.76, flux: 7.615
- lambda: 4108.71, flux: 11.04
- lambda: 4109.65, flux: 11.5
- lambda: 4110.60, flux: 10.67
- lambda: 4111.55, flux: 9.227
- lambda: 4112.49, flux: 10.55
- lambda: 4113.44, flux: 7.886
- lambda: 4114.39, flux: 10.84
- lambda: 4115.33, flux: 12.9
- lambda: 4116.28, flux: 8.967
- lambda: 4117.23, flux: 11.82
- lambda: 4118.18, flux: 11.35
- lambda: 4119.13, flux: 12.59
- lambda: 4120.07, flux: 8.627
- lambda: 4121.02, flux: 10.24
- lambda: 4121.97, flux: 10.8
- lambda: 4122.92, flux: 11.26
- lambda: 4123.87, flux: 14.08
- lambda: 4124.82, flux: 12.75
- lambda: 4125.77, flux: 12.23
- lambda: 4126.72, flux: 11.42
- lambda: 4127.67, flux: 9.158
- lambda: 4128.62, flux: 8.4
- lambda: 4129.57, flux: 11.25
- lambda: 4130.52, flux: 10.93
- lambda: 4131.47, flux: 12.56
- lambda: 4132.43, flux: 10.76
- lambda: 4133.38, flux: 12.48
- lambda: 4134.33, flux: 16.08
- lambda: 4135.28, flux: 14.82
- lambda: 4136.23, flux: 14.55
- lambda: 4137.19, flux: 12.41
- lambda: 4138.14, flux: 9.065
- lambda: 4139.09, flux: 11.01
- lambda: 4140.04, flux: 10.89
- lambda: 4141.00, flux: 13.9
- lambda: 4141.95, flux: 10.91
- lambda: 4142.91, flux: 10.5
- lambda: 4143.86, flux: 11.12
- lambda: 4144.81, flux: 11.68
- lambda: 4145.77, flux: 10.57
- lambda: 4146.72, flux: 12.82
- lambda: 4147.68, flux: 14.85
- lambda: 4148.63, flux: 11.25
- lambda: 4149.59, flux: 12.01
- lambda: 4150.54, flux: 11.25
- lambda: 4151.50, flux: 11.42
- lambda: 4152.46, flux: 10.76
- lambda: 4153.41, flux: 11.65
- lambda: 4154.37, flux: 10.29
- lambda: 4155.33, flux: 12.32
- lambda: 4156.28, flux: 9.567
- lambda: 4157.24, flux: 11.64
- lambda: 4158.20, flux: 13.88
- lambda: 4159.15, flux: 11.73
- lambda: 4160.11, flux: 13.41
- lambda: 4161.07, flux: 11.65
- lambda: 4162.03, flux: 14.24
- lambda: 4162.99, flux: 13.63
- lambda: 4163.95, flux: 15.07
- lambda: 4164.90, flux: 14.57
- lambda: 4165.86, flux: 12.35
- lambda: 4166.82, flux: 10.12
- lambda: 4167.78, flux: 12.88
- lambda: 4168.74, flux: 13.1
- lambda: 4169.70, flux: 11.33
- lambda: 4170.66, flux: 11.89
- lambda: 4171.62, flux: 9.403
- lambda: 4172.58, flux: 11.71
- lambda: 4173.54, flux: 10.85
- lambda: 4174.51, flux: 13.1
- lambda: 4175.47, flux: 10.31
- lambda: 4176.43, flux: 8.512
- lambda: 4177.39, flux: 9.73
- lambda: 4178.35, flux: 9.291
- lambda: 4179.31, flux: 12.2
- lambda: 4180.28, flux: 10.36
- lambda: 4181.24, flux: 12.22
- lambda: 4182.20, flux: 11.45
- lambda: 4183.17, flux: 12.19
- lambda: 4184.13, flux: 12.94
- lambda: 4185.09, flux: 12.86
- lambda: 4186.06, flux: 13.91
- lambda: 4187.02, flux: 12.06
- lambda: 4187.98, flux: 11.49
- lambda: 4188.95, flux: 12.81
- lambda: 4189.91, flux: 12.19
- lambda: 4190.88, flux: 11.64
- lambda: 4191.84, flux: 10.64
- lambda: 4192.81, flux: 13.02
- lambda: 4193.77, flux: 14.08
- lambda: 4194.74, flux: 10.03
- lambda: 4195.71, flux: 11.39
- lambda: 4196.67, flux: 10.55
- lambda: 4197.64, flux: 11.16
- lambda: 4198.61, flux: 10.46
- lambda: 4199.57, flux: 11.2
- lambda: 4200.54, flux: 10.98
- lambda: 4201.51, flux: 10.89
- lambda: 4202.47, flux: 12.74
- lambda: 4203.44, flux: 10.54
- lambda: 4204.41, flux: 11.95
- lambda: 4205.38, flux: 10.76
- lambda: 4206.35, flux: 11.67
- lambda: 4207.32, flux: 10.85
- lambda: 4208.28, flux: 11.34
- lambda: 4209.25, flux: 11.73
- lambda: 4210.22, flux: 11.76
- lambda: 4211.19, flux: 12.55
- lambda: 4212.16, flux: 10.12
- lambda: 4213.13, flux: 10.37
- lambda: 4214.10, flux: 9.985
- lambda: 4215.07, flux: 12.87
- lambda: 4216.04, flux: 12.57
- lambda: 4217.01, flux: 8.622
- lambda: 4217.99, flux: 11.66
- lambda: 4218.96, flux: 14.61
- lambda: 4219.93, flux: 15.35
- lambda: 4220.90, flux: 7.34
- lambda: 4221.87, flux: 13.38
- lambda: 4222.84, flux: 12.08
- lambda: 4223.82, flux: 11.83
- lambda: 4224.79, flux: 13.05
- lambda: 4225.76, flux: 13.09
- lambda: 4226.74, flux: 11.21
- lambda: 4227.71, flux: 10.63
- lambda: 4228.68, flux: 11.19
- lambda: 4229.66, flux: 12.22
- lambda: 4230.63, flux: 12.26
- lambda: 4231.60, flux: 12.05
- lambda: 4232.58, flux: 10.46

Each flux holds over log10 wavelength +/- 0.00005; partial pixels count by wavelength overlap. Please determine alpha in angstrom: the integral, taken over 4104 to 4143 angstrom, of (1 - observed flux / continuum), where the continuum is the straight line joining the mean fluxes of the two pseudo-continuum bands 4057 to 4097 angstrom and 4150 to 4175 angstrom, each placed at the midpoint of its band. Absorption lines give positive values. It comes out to 2.9 angstrom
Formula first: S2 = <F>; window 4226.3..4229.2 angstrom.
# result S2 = 11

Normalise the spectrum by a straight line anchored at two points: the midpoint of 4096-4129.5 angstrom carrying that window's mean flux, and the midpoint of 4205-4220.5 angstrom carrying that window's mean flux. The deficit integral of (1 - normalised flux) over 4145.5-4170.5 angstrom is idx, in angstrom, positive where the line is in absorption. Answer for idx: -2.8 angstrom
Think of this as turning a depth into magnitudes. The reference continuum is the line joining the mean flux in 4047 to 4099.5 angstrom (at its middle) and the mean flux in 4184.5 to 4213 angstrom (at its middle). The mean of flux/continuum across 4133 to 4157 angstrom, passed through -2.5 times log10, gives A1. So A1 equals -0.03 mag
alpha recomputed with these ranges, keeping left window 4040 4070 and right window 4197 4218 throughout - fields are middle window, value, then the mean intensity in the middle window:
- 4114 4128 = 0.6 angstrom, 11.3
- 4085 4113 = 3.2 angstrom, 10.5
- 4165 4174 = -0.2 angstrom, 11.6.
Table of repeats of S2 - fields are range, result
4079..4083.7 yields 11.6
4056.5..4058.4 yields 10.4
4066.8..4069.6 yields 13.6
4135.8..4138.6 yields 12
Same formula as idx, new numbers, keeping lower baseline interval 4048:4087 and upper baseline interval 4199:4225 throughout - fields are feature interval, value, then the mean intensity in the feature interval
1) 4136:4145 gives 0.19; 11.5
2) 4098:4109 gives 1.65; 10.1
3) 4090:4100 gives 1.12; 10.6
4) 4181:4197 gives -0.64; 12.1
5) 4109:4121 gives 1.29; 10.6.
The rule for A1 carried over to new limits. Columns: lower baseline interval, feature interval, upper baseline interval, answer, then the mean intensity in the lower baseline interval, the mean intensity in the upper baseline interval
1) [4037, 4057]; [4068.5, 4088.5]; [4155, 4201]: 0.03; 11.7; 11.8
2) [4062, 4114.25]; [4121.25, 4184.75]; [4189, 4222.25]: -0.04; 11.1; 11.5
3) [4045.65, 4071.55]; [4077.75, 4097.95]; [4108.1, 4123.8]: 0.04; 12.2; 10.7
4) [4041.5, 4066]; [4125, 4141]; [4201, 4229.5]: 0.00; 12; 11.6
